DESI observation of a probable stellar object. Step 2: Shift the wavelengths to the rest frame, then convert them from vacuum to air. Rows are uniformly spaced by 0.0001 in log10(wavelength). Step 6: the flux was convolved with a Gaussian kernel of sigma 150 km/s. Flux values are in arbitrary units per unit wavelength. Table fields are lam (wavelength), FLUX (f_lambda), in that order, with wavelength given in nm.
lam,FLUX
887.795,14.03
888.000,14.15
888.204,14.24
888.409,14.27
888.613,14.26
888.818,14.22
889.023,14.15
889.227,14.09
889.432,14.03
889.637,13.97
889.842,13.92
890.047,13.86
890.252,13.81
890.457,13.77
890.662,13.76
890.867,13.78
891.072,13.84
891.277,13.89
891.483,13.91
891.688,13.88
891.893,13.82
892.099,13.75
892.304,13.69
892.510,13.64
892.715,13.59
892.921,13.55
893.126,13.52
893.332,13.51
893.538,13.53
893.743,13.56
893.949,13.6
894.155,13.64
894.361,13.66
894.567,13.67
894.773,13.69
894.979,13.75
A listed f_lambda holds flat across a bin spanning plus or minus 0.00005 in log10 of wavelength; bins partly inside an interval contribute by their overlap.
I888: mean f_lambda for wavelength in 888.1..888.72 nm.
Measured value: 14.3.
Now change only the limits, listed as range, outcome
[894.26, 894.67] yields 13.7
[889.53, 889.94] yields 13.9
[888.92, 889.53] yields 14.1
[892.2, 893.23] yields 13.6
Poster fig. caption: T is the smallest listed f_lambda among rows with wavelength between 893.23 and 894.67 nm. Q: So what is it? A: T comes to 13.51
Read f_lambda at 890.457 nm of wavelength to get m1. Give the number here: 13.77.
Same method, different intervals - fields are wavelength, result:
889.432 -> 14.03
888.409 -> 14.27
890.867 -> 13.78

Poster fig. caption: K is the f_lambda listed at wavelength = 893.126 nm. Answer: 13.52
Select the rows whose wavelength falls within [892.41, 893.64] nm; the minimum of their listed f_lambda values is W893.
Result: 13.51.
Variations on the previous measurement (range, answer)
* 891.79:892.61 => 13.64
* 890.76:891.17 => 13.78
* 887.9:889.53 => 14.03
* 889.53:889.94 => 13.92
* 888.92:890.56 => 13.77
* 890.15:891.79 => 13.76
